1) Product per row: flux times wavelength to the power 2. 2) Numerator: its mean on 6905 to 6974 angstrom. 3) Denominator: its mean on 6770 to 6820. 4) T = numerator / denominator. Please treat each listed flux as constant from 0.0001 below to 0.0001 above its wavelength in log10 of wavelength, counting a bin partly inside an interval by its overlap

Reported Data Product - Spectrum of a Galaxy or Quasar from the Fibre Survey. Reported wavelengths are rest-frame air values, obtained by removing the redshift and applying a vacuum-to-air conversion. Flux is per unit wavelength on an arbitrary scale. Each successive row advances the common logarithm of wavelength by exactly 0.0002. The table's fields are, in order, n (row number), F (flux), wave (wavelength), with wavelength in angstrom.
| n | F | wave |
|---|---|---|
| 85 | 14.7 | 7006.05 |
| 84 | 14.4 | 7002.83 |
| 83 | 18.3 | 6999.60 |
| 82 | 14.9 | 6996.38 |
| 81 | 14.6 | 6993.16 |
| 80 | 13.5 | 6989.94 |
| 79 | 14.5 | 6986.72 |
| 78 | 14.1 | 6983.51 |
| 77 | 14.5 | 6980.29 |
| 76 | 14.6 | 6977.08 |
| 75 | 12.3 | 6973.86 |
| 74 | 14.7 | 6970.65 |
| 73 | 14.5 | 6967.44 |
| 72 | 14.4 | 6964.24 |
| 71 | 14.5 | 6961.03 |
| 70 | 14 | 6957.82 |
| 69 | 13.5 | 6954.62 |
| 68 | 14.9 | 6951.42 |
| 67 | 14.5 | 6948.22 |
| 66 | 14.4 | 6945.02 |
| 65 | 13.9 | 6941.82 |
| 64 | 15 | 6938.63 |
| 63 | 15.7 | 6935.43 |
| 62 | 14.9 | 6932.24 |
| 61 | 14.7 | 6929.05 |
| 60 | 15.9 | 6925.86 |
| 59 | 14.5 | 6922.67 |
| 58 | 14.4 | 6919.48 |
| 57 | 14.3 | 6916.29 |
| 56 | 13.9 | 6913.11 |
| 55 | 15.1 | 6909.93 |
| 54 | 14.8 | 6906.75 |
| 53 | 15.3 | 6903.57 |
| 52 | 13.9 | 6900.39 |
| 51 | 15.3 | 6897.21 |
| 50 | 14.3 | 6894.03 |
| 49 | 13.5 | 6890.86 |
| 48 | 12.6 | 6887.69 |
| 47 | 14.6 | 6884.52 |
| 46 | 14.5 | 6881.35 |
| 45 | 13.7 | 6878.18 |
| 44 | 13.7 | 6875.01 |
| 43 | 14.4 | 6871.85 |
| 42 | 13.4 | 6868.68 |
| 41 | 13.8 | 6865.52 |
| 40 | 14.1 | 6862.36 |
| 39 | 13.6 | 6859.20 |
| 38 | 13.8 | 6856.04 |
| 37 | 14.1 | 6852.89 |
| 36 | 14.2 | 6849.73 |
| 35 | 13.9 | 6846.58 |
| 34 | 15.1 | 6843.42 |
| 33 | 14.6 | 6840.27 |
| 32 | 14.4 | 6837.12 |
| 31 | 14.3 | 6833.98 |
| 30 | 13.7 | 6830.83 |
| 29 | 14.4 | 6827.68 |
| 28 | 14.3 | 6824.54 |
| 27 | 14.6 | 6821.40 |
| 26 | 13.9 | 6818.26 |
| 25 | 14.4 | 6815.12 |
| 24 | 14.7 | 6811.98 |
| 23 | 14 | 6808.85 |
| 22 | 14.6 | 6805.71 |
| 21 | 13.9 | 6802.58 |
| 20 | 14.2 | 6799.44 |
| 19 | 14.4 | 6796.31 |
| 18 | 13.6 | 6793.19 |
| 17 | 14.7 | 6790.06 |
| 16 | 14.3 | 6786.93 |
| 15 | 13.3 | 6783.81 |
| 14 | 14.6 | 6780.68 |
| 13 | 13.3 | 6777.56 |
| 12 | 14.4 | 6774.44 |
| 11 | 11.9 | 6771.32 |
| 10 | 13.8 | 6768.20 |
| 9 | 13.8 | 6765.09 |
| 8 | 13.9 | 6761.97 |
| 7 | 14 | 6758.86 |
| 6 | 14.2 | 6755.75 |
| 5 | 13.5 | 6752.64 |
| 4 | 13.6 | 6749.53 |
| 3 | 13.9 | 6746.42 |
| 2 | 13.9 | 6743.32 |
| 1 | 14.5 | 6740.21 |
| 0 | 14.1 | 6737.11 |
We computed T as 1.1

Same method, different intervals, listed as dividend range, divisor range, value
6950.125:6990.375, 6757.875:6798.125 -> 1.08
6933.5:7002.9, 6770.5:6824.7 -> 1.08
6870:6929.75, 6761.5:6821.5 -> 1.06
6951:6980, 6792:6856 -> 1.03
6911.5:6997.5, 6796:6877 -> 1.05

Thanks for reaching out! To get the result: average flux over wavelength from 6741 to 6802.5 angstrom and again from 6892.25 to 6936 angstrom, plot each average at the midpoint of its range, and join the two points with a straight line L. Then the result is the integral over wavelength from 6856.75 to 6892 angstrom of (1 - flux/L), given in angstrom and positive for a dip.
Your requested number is 1.7 angstrom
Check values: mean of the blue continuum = 13.9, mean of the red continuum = 14.8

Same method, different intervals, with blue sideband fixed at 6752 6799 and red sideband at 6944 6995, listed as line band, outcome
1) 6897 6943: -2.1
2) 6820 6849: -0.8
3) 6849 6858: 0.0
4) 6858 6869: 0.2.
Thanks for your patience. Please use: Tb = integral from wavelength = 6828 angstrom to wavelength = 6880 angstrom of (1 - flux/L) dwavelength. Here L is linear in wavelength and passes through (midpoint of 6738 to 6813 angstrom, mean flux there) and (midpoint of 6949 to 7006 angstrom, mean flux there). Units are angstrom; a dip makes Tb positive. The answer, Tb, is 0.4 angstrom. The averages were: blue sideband 14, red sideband 14.5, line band 14.1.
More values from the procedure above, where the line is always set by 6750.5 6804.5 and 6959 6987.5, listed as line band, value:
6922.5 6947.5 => -1.29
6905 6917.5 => -0.38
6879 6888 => 0.00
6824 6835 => -0.15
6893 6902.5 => -0.32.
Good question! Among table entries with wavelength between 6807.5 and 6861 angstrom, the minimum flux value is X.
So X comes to 13.6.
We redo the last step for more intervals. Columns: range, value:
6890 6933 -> 13.5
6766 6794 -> 11.9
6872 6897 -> 12.6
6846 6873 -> 13.4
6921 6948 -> 13.9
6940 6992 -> 12.3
